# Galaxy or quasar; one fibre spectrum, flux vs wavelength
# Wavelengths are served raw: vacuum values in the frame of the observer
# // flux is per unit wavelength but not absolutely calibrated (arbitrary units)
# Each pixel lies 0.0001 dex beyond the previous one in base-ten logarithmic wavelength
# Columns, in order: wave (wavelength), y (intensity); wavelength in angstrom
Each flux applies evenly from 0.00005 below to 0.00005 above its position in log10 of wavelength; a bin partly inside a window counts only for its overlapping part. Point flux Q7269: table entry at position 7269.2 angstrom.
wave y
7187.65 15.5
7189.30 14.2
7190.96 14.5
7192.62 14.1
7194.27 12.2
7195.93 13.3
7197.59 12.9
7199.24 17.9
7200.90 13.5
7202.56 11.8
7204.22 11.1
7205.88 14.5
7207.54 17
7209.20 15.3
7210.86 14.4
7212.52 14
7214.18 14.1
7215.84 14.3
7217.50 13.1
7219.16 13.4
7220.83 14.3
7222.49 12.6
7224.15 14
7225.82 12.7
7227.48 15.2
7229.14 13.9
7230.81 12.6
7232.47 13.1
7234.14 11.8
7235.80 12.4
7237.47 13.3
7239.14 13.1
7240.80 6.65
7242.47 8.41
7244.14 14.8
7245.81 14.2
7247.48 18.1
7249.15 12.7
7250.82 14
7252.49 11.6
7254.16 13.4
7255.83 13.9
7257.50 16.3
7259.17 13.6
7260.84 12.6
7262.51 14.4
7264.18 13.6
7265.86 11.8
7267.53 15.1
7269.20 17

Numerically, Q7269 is 17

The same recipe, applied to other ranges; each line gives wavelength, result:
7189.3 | 14.2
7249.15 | 12.7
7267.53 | 15.1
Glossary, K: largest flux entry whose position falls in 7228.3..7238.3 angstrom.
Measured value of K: 13.9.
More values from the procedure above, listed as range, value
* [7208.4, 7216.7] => 15.3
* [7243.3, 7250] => 18.1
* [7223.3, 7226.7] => 14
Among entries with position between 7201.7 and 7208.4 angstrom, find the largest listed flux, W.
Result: 17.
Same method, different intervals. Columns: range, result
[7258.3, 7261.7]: 13.6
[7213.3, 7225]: 14.3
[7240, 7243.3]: 8.41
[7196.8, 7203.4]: 17.9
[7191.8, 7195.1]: 14.1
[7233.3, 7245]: 14.8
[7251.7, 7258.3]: 16.3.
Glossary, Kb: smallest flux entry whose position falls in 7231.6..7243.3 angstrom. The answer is 6.65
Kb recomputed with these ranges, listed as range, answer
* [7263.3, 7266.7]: 11.8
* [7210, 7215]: 14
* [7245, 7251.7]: 12.7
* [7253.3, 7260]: 13.4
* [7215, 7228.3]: 12.6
